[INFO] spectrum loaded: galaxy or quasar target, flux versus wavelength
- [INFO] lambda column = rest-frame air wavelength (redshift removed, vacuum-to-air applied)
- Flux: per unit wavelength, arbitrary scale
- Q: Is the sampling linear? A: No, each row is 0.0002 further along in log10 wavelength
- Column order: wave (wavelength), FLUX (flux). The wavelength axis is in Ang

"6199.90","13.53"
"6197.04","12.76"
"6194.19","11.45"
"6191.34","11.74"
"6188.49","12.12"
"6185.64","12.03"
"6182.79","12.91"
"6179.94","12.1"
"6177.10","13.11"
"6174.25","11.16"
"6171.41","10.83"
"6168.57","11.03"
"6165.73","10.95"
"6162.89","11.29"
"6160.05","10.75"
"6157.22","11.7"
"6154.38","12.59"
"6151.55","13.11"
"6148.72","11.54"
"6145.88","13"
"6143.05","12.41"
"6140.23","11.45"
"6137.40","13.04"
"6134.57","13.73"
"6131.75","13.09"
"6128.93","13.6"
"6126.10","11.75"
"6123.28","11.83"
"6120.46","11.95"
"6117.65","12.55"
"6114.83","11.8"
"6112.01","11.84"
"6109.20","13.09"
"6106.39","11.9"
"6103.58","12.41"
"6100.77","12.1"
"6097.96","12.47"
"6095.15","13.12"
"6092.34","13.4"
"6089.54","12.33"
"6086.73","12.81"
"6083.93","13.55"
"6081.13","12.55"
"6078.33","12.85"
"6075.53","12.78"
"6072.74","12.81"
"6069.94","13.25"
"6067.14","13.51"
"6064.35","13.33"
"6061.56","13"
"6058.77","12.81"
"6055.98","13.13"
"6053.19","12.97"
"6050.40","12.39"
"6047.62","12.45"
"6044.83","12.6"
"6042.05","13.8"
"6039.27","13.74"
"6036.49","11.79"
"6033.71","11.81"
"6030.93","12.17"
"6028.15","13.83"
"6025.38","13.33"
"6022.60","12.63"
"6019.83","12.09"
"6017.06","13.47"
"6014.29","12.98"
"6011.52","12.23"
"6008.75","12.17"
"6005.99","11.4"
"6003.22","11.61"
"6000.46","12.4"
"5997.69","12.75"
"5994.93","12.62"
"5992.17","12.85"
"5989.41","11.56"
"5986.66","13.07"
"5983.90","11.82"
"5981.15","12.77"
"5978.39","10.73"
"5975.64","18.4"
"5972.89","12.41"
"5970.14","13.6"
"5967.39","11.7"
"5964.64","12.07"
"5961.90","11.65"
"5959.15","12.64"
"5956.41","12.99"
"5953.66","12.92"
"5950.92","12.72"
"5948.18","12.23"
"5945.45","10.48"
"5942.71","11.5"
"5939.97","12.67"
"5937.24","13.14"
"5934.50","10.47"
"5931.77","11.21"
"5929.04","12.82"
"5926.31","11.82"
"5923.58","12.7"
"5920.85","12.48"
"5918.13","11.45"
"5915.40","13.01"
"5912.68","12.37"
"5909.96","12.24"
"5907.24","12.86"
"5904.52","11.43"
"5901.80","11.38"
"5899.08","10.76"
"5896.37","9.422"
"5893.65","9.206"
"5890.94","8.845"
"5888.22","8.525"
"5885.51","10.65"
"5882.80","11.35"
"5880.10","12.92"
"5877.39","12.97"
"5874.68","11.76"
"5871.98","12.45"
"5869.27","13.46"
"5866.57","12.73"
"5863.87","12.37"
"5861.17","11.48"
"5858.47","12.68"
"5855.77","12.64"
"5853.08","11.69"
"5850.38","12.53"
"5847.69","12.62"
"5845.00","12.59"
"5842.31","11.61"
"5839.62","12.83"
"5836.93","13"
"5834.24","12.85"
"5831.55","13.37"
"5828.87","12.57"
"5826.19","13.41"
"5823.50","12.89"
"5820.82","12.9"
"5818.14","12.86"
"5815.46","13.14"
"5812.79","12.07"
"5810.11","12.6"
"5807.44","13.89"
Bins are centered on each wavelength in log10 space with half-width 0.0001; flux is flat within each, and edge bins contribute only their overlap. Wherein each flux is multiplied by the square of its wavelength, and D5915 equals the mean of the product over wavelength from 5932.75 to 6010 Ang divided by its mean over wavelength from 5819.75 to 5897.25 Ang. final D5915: 1.07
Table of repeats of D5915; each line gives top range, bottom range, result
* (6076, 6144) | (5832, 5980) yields 1.11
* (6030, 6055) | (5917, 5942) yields 1.09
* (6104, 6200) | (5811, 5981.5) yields 1.09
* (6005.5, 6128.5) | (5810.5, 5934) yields 1.12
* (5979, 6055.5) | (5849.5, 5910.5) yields 1.14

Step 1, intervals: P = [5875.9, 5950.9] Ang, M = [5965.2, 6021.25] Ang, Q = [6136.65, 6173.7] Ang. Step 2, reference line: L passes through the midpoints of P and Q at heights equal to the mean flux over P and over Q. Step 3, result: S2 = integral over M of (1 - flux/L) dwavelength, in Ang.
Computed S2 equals -4.84 Ang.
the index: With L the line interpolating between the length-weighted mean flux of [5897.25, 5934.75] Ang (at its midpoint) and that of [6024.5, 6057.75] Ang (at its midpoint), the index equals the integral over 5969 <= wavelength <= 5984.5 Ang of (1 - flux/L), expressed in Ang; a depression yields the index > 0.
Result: -1.2 Ang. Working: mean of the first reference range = 11.9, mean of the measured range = 13.4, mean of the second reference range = 12.8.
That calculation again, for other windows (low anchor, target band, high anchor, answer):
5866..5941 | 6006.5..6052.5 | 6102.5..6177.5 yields -3.1 Ang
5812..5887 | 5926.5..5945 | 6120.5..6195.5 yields 0.8 Ang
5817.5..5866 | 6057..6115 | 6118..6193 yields -2.6 Ang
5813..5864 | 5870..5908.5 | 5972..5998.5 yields 5.0 Ang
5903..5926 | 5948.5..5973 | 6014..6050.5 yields 0.0 Ang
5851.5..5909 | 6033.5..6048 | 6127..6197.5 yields -1.1 Ang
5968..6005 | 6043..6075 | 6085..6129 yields -1.0 Ang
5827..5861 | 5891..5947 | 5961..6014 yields 4.2 Ang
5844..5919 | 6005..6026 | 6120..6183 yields -1.1 Ang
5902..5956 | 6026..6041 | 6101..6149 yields -0.5 Ang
